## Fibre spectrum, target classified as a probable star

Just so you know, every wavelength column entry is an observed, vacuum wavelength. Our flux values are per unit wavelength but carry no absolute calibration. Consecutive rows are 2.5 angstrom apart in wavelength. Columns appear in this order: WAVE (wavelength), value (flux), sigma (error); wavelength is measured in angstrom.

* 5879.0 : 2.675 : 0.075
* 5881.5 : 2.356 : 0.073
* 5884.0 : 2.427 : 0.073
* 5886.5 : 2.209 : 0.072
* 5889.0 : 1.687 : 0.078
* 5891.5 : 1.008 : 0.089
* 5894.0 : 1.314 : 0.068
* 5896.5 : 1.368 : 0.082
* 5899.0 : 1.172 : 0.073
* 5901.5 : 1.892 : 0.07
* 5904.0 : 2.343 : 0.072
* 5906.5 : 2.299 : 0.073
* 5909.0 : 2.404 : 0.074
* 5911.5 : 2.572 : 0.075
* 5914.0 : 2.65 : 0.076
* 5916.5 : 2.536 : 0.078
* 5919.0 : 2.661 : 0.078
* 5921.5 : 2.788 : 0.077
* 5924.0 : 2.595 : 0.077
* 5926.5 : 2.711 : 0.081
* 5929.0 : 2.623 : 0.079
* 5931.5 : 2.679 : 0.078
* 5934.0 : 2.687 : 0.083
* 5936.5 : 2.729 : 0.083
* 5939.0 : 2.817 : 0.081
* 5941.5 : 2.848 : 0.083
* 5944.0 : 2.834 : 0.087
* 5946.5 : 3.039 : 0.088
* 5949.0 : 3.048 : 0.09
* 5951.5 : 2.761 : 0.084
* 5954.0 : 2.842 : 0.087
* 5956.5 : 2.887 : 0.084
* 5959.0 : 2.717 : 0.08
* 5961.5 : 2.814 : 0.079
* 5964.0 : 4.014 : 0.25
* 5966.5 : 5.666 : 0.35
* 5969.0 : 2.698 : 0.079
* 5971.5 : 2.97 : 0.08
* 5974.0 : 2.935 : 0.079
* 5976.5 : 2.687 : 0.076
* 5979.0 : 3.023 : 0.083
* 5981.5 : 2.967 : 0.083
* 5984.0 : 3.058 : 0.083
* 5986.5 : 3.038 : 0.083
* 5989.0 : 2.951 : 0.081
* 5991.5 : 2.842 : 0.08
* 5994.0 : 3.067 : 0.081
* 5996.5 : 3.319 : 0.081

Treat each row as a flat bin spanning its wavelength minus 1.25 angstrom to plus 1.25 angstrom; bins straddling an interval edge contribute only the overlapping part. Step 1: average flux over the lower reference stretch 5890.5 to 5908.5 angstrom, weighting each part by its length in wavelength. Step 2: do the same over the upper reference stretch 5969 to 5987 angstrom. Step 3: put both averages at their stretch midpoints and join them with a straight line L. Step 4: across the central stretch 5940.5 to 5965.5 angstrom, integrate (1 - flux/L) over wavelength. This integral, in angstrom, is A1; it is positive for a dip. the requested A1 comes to -4.7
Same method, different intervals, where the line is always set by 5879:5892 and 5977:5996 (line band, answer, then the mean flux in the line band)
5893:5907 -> 3.15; 1.71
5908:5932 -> -2.45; 2.62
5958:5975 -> -3.70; 3.42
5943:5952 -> -1.03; 2.94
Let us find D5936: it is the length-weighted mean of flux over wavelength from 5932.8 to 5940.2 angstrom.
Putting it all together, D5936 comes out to 2.74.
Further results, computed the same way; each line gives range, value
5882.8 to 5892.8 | 1.83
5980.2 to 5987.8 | 3.02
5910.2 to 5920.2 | 2.6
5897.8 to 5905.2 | 1.8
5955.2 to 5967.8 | 3.61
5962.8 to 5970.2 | 4.14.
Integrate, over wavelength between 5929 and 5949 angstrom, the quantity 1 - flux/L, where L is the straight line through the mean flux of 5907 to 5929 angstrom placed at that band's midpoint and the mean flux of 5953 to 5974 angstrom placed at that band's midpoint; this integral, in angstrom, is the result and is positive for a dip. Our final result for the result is 0.83 angstrom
